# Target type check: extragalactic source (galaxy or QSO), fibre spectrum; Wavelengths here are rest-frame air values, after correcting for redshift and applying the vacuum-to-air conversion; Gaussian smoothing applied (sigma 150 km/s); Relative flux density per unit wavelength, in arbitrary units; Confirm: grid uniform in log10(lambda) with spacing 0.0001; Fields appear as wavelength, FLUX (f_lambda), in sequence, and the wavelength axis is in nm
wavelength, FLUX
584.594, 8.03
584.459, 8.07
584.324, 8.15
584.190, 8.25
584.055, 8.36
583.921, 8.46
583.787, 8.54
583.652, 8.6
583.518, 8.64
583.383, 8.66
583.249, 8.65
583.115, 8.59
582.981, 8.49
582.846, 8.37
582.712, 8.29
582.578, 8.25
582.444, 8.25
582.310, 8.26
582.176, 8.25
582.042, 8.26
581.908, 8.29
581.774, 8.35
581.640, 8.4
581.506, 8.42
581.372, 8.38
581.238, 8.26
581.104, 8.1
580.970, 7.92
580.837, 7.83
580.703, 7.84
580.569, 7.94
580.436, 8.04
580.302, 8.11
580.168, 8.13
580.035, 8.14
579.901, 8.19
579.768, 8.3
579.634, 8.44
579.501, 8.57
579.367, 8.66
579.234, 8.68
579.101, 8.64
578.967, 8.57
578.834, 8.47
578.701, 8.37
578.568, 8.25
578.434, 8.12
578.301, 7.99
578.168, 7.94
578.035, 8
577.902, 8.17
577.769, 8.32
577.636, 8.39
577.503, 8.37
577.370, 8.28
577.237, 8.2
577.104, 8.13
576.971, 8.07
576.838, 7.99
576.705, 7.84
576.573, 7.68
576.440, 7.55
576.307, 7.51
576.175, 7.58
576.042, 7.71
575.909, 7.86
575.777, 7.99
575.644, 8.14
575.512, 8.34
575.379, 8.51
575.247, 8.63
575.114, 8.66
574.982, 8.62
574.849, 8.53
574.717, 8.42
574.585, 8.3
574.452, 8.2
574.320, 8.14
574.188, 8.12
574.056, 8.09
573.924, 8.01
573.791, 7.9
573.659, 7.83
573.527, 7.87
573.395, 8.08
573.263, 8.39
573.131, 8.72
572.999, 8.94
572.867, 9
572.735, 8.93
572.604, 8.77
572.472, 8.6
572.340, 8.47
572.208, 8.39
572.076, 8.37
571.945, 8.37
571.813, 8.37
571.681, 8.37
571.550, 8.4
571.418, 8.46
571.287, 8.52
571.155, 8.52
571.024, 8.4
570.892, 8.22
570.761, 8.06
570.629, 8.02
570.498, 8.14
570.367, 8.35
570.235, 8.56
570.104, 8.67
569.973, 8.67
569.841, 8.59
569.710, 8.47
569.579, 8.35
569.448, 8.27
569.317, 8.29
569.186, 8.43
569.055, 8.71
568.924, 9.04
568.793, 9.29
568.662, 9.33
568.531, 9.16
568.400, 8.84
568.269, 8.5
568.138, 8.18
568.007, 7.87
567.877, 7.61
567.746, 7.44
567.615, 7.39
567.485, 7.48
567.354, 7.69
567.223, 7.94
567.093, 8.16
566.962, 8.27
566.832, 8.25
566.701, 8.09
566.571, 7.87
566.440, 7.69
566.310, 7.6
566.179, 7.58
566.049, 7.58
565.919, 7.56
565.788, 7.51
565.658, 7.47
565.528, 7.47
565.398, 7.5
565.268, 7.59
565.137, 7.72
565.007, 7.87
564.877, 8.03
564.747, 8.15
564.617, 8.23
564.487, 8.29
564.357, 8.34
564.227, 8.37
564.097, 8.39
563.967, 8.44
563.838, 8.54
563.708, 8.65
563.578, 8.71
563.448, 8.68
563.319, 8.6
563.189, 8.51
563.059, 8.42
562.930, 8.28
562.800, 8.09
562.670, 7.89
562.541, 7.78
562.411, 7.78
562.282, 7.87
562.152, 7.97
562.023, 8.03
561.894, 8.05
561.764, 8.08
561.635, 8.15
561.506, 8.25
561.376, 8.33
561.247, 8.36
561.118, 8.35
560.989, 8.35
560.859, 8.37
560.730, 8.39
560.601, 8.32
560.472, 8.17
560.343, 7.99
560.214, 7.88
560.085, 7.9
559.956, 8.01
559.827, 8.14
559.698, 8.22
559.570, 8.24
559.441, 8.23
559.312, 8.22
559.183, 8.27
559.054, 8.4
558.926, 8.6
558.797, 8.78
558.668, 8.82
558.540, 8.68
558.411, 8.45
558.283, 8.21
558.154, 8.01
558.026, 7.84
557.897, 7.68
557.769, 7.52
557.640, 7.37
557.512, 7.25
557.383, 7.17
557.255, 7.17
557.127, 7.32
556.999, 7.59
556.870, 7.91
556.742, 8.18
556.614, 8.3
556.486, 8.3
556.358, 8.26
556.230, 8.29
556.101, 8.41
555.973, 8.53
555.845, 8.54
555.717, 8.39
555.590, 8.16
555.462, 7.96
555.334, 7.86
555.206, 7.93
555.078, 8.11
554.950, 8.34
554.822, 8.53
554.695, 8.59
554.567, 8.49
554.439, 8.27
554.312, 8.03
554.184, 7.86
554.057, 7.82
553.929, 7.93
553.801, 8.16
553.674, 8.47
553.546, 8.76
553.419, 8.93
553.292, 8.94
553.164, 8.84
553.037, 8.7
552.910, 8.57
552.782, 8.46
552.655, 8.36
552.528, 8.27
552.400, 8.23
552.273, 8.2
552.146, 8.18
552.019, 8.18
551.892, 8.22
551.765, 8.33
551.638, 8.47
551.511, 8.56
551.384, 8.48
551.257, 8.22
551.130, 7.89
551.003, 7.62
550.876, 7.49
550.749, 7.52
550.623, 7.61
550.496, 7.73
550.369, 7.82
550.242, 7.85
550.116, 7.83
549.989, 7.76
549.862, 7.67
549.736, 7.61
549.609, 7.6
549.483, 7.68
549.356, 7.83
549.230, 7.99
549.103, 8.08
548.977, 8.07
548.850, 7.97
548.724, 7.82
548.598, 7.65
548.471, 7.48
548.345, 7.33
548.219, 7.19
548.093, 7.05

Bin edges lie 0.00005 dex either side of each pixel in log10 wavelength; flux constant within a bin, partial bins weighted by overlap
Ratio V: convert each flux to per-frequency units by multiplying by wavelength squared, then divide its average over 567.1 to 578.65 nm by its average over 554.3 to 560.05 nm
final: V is 1.08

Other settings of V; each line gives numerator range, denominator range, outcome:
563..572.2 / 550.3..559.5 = 1.05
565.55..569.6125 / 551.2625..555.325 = 1.02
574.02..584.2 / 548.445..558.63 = 1.12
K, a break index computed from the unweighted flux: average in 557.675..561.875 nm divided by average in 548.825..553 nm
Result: 1.03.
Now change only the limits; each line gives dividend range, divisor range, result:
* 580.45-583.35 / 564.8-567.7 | 1.07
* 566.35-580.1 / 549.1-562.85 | 1.02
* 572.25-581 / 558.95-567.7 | 1.02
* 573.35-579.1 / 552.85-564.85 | 0.99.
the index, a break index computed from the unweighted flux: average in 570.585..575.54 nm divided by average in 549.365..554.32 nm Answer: 1.03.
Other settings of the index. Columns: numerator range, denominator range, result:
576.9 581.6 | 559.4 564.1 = 1.00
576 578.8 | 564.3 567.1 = 1.02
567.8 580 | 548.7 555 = 1.02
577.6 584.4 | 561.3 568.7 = 1.03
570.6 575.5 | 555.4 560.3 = 1.04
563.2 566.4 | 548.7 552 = 1.02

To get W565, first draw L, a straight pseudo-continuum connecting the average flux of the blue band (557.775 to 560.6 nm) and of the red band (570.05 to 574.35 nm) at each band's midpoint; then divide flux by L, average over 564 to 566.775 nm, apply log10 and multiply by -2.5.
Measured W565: 0.058 mag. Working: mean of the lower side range 8.22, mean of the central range 7.86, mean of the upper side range 8.37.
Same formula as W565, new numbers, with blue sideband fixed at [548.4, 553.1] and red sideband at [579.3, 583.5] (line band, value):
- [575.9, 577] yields 0.07 mag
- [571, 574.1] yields -0.03 mag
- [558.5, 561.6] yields -0.03 mag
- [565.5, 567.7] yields 0.05 mag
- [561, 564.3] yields -0.02 mag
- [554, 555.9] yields -0.02 mag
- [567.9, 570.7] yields -0.05 mag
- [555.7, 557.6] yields 0.01 mag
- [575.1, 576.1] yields 0.00 mag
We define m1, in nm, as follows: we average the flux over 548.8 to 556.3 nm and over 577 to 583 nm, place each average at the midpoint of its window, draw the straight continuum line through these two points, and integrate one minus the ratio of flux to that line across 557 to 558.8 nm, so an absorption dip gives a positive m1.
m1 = 0.07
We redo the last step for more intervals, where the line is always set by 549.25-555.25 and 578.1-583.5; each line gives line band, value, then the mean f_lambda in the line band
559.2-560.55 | 0.01 nm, 8.11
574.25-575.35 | -0.02 nm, 8.44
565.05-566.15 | 0.09 nm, 7.56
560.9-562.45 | 0.01 nm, 8.14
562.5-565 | -0.04 nm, 8.33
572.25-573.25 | -0.06 nm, 8.75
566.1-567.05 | 0.04 nm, 7.91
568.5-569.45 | -0.07 nm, 8.84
